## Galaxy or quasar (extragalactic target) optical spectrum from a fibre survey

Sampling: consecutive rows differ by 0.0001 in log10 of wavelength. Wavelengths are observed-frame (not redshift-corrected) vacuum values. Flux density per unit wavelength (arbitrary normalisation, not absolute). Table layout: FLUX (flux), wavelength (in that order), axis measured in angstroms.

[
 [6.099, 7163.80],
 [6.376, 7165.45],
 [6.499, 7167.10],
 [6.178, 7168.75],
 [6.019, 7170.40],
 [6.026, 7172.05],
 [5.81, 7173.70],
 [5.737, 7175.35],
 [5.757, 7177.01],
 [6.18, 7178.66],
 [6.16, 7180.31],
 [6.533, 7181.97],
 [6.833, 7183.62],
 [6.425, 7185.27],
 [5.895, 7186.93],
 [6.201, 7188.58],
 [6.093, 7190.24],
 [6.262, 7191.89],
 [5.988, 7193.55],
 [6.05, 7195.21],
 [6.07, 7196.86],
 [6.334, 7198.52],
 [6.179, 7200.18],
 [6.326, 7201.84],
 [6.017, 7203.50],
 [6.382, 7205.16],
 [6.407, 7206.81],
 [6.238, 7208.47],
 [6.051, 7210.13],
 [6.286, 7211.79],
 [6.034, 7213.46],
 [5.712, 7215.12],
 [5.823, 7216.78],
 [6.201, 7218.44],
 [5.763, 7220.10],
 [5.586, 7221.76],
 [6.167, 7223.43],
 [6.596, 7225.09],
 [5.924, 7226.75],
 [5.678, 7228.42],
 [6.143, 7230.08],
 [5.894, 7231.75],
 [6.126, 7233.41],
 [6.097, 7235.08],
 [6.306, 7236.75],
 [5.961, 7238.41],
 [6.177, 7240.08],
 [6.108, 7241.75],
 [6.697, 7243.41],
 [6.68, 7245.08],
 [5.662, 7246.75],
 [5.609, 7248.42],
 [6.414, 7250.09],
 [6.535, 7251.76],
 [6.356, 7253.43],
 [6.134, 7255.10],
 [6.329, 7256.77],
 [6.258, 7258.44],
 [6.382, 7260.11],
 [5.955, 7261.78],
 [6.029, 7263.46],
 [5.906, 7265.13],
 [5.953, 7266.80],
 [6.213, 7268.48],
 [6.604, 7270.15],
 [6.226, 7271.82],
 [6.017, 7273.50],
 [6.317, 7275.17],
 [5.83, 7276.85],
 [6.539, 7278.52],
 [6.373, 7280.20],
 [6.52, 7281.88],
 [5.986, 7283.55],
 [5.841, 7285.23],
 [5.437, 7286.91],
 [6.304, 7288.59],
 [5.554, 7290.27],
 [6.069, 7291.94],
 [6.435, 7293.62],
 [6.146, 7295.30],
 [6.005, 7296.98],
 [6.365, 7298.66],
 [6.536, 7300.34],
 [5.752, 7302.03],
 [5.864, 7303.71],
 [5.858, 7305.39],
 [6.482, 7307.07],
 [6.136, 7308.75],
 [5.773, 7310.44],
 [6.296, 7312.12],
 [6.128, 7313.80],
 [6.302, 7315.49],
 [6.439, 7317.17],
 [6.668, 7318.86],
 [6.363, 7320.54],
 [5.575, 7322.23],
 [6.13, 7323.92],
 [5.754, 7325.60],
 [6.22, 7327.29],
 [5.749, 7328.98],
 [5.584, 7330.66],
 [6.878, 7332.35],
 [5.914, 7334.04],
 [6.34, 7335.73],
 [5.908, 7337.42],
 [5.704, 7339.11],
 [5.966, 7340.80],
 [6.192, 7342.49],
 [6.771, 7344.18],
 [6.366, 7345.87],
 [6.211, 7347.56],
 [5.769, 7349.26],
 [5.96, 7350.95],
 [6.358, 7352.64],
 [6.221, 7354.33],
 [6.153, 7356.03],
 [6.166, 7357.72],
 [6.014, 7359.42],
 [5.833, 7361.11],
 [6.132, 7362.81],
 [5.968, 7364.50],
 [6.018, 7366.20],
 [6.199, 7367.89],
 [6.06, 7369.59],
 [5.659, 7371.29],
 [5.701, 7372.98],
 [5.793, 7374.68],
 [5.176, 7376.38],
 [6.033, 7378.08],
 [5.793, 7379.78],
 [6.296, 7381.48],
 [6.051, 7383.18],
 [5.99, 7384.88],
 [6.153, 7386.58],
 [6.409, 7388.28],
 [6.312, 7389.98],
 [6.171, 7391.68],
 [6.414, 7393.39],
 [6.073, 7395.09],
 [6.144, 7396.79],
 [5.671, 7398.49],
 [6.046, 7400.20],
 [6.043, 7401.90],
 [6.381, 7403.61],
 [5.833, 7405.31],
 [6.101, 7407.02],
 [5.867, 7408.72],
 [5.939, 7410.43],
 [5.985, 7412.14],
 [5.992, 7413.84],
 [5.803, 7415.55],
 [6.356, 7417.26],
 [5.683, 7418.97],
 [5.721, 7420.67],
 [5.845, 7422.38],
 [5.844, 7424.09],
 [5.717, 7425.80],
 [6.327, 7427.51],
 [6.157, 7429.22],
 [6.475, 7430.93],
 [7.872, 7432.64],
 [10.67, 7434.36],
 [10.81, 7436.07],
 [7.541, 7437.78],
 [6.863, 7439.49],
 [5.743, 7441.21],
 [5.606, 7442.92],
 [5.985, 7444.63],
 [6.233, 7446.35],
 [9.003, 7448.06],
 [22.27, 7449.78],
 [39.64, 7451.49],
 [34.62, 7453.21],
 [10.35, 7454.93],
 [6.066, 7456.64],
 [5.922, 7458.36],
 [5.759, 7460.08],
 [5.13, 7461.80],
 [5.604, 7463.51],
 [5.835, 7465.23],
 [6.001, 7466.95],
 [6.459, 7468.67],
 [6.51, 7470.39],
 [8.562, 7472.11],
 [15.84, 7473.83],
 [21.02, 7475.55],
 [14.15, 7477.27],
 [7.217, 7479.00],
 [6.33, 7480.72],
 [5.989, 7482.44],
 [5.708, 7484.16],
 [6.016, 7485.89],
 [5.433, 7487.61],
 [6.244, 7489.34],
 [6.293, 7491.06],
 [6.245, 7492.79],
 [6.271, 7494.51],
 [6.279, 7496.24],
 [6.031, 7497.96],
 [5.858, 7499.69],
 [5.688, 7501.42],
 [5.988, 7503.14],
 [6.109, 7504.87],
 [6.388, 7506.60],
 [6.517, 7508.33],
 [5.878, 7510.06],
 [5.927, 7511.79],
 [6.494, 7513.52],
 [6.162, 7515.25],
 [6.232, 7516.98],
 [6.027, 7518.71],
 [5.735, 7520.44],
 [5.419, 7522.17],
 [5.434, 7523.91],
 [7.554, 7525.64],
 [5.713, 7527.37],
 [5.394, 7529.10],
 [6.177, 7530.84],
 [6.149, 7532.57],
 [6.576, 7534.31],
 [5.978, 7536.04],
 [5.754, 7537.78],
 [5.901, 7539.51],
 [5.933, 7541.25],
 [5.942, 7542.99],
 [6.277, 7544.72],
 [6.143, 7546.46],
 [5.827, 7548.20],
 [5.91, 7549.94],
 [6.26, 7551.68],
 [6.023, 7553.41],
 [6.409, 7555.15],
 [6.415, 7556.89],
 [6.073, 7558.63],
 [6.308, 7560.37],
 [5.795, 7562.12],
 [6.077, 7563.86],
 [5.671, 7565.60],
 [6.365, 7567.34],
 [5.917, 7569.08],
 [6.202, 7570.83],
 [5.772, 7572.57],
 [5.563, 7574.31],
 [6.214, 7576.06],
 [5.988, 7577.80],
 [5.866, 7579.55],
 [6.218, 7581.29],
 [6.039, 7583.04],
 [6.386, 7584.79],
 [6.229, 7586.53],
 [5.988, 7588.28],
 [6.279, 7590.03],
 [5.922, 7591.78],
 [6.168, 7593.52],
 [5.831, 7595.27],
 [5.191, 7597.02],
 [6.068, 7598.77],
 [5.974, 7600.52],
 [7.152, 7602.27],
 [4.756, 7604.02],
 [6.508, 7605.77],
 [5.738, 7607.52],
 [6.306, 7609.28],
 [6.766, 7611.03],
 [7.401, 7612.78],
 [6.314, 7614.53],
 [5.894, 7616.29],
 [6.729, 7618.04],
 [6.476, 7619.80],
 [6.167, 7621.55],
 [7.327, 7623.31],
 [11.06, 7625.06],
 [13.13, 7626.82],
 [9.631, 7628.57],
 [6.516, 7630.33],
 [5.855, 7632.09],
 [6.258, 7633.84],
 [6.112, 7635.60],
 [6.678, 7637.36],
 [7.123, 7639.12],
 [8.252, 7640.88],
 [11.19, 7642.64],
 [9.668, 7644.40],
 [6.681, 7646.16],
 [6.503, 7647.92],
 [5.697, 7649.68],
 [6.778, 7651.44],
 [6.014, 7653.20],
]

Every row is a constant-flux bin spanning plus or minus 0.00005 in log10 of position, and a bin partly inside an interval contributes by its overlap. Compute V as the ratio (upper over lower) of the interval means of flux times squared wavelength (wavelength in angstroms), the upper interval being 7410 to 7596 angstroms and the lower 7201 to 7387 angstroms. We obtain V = 1.3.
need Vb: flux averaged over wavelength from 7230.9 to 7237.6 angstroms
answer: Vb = 6.1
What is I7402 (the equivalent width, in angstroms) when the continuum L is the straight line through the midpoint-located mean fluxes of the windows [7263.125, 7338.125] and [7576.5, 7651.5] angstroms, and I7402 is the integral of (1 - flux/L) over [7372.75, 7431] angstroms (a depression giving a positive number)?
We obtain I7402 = 3.22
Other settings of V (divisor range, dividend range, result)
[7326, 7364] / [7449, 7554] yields 1.36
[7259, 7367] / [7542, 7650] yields 1.17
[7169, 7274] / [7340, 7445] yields 1.07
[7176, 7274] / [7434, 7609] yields 1.29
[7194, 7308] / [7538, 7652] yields 1.18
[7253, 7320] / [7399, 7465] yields 1.44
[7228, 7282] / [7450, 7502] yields 1.65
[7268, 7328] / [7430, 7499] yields 1.60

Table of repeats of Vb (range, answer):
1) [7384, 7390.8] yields 6.22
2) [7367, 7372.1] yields 5.98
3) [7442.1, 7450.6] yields 9.78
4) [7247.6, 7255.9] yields 6.21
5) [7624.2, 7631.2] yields 10.1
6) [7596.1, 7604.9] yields 5.83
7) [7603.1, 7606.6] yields 5.64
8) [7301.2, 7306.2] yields 5.83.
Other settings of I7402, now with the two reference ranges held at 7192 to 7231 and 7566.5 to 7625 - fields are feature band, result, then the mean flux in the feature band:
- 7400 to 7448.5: -3.0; 6.55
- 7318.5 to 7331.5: 0.3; 5.98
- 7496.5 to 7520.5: 0.4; 6.09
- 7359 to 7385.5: 1.0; 5.92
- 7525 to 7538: 0.1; 6.16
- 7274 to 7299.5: 0.0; 6.11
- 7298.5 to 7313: 0.0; 6.11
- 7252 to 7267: -0.2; 6.17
